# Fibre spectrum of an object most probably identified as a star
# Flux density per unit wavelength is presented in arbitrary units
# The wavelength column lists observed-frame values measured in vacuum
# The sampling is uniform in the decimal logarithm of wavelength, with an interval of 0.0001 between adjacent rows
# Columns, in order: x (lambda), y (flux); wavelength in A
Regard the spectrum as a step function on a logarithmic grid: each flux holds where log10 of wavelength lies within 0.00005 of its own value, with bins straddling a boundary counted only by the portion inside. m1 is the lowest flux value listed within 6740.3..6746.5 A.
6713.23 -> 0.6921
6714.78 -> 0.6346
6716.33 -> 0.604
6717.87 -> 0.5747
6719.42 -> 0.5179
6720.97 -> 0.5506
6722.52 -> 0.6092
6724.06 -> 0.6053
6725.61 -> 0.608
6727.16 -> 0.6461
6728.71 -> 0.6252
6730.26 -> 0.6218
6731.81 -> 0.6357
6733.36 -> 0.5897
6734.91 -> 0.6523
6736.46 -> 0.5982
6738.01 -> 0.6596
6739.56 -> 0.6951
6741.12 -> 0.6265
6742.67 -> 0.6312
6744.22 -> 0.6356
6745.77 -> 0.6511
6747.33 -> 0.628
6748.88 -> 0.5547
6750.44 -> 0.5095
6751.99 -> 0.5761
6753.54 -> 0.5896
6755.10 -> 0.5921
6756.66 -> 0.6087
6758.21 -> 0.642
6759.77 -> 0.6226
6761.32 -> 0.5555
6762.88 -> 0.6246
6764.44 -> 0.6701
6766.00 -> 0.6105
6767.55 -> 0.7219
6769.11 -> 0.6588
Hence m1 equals 0.6265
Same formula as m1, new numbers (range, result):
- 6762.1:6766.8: 0.6105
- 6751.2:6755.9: 0.5761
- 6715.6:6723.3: 0.5179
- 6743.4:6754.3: 0.5095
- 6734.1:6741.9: 0.5982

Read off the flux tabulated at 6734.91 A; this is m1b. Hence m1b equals 0.6523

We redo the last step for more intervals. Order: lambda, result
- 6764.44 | 0.6701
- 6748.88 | 0.5547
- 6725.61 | 0.608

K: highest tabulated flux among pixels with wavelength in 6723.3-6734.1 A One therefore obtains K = 0.6461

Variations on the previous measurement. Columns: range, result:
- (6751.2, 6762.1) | 0.642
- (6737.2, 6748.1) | 0.6951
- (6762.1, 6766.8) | 0.6701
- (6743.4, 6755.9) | 0.6511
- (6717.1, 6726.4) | 0.6092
